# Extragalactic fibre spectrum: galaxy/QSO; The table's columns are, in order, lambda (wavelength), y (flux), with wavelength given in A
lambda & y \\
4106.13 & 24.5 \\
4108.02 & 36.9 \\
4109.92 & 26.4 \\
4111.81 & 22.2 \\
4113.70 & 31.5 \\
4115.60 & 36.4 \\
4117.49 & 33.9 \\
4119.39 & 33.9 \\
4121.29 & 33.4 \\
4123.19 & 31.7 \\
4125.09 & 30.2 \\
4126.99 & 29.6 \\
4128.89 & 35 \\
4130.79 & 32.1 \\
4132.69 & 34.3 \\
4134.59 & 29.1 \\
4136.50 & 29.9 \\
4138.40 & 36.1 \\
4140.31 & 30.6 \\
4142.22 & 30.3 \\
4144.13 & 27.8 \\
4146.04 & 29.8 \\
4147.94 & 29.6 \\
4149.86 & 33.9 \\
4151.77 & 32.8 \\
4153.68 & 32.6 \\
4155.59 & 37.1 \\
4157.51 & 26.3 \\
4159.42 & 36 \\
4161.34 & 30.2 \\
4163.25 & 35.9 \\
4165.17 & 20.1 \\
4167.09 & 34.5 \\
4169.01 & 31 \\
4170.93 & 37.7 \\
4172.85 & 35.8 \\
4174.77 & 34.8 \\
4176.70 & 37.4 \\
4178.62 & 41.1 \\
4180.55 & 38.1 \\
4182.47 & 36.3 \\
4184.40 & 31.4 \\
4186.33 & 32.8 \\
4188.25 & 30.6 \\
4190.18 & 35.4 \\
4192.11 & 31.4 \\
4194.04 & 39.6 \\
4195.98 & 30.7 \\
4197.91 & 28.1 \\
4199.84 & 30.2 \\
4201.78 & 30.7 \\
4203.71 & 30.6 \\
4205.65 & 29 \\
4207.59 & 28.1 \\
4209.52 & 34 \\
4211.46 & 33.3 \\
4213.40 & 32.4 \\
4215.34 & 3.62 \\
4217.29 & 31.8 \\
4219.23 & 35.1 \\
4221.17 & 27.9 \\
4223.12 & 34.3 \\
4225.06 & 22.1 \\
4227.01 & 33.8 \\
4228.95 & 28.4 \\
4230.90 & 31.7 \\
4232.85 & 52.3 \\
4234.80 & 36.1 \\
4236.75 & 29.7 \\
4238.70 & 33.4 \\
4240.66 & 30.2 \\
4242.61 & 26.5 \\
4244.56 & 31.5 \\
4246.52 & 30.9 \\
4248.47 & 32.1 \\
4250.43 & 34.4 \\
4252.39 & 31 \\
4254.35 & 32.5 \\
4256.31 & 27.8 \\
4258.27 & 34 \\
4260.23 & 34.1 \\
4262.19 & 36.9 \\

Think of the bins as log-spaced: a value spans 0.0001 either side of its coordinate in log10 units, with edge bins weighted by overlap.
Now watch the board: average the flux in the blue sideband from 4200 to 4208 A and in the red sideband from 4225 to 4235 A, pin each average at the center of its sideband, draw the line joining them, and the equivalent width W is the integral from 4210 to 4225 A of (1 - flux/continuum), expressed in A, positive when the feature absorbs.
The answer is 2.0 A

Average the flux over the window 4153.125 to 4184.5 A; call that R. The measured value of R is 34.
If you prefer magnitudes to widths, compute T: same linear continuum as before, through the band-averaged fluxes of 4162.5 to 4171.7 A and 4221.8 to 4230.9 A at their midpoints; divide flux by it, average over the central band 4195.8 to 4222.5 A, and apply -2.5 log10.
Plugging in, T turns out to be 0.05 mag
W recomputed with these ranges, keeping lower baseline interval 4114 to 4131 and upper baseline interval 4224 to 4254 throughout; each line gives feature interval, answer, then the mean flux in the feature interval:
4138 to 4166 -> 1.3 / 31.2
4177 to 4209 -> -0.3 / 32.9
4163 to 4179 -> -0.6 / 33.9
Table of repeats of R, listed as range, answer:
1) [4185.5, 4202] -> 32.2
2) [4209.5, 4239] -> 31.1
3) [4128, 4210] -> 32.5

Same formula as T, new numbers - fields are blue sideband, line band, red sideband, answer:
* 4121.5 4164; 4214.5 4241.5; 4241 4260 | 0.02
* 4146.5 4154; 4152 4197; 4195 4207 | -0.09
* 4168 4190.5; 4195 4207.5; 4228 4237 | 0.19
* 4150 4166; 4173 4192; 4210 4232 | -0.15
